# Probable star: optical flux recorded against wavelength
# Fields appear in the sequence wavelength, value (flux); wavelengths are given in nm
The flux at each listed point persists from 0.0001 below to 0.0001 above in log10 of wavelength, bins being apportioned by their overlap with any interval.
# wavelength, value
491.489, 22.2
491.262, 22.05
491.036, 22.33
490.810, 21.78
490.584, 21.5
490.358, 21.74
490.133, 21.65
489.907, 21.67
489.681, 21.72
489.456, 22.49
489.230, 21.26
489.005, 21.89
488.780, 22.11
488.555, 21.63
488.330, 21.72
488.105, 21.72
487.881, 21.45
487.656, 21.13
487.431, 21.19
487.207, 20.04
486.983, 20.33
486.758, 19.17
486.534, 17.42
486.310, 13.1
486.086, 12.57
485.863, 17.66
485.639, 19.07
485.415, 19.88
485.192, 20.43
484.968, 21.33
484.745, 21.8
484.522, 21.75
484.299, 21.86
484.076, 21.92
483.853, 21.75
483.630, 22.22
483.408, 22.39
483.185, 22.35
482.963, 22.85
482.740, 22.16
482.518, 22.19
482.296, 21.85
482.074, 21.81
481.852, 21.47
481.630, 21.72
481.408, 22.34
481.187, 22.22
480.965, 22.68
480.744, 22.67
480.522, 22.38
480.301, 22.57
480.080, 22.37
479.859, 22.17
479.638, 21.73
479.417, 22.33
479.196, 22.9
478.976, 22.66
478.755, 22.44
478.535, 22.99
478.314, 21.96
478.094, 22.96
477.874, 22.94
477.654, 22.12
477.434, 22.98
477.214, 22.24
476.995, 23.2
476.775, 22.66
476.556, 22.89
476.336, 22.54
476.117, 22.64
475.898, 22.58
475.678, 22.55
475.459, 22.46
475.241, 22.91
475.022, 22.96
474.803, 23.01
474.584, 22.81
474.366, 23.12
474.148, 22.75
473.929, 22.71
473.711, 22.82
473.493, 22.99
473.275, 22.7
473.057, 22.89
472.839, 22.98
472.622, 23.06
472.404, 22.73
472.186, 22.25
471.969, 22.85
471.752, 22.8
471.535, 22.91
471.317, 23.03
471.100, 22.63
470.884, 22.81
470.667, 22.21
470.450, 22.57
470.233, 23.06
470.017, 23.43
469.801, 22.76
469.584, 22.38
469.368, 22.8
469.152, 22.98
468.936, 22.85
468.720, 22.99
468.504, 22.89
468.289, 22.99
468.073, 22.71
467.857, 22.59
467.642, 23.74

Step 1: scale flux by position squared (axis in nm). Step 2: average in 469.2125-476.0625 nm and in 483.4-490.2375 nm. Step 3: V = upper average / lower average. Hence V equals 0.95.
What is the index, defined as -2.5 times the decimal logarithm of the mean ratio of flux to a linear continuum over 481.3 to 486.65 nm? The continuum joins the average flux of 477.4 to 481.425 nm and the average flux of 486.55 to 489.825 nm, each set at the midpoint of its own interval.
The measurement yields 0.06 mag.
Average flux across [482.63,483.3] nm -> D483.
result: 22.4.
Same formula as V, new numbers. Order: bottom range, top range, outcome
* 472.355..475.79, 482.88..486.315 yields 0.93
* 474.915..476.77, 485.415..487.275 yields 0.81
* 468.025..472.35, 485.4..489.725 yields 0.94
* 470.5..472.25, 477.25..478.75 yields 1.02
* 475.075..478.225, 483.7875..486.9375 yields 0.88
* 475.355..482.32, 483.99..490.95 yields 0.95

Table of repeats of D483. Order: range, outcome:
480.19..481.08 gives 22.6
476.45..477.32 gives 22.8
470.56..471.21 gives 22.6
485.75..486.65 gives 15.2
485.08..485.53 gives 20.1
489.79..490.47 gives 21.7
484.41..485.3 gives 21.3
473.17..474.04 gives 22.8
